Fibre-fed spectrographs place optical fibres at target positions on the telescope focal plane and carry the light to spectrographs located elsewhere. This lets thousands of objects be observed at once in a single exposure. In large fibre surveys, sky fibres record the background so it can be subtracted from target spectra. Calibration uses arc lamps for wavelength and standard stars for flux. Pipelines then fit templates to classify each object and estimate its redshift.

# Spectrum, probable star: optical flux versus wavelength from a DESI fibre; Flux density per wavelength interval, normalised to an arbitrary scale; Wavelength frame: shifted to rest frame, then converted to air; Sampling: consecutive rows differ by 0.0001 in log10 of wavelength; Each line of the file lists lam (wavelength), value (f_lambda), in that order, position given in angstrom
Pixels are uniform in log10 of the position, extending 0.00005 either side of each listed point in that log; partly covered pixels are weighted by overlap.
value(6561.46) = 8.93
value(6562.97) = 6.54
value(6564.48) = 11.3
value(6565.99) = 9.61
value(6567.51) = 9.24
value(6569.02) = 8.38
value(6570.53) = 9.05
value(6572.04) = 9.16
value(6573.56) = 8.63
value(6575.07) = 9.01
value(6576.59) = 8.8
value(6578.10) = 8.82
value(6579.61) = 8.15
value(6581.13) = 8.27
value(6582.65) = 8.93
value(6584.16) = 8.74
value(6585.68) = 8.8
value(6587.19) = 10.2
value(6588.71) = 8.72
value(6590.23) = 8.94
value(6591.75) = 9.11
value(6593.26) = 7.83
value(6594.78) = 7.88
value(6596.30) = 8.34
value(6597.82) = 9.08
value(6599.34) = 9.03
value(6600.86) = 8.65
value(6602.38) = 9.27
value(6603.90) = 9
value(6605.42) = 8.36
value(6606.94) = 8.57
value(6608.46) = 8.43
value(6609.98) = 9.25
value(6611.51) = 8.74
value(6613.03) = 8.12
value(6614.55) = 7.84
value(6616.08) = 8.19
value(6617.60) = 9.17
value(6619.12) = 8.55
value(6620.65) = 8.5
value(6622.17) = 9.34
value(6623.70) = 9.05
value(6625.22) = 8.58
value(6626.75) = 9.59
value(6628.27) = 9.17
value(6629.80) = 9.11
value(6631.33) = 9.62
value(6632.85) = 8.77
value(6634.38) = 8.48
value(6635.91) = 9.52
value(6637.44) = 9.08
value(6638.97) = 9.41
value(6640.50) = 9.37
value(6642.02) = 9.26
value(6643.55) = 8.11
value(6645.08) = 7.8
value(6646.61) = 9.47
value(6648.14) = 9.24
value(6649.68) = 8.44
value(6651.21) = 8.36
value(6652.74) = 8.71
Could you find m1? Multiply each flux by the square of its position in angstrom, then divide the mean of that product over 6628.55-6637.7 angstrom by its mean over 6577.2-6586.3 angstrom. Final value 1.07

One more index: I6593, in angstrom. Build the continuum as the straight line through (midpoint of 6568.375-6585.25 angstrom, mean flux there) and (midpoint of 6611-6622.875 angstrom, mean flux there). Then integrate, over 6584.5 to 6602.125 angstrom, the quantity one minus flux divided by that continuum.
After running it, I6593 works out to -0.3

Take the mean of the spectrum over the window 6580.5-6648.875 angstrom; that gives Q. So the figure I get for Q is 8.83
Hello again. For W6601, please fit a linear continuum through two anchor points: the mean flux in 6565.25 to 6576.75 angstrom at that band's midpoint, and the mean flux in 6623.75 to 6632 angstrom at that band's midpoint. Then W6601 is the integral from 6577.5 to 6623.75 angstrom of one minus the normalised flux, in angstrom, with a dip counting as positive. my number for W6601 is 2.0 angstrom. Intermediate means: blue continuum 8.99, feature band 8.7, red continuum 9.2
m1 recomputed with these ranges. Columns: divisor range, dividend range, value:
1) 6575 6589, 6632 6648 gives 1.03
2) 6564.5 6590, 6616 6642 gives 1.03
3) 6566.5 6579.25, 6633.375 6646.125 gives 1.02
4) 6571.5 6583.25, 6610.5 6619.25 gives 0.98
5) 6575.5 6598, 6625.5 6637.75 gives 1.07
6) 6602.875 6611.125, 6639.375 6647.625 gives 1.02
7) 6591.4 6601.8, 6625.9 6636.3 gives 1.08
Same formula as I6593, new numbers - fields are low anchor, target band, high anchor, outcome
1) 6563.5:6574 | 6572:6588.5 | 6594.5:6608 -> 0.44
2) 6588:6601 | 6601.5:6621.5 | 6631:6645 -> 0.33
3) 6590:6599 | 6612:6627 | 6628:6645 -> 0.28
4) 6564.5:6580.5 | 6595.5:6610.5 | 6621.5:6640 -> 0.47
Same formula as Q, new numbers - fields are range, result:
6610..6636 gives 8.84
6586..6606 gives 8.81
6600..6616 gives 8.6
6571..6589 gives 8.86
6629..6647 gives 8.99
